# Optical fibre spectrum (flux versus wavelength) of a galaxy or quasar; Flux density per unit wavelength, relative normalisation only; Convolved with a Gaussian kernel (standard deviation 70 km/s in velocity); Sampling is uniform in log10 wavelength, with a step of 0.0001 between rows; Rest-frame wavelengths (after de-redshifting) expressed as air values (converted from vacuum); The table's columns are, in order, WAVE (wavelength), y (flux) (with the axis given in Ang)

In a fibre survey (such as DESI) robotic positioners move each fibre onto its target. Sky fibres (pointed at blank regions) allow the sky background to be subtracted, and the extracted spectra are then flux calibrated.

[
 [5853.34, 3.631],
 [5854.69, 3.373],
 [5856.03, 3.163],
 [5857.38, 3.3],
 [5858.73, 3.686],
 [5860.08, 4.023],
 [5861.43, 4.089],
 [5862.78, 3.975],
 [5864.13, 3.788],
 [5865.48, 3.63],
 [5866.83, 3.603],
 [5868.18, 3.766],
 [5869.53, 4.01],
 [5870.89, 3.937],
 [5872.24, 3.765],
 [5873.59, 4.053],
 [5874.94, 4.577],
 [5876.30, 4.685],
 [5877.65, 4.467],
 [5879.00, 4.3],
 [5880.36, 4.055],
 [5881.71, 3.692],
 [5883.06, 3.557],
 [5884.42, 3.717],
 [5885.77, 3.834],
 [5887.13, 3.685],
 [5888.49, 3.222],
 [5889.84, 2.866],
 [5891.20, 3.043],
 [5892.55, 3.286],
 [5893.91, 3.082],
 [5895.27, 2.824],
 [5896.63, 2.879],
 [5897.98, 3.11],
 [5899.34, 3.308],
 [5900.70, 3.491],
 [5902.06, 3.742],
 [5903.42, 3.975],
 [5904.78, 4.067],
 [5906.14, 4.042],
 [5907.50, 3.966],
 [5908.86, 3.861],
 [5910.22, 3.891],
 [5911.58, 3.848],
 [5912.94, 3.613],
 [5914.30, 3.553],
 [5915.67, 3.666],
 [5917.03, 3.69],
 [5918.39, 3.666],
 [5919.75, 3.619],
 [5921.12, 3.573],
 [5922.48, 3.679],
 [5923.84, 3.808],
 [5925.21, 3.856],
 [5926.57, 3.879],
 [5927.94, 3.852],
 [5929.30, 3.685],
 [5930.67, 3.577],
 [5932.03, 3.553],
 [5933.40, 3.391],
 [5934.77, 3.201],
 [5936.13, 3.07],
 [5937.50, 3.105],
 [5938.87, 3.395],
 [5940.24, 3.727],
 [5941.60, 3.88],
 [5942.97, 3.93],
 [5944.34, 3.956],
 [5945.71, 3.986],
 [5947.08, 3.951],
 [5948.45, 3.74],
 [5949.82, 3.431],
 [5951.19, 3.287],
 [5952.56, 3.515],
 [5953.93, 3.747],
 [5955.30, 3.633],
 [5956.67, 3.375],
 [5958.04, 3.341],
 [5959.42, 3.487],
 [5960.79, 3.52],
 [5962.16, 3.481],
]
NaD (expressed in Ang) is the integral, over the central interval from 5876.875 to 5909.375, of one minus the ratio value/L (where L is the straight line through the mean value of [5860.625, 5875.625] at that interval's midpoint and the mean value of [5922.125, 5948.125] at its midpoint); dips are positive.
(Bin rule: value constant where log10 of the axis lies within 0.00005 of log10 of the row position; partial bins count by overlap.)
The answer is 2.0 Ang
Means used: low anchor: 3.93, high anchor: 3.66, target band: 3.59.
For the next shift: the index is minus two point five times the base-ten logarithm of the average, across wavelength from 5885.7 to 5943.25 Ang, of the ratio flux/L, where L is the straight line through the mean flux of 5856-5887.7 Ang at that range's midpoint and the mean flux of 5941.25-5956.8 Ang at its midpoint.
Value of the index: 0.07 mag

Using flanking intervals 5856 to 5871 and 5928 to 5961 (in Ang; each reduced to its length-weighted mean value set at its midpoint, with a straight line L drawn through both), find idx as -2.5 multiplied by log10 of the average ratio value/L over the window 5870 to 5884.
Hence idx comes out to -0.102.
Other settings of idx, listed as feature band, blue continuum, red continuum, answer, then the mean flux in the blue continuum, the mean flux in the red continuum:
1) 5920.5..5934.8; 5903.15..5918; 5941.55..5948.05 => 0.06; 3.83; 3.93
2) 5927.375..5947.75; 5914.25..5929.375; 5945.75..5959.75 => 0.01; 3.72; 3.57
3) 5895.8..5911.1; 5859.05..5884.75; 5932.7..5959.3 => 0.04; 3.98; 3.56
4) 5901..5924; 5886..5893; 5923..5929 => -0.05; 3.26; 3.84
